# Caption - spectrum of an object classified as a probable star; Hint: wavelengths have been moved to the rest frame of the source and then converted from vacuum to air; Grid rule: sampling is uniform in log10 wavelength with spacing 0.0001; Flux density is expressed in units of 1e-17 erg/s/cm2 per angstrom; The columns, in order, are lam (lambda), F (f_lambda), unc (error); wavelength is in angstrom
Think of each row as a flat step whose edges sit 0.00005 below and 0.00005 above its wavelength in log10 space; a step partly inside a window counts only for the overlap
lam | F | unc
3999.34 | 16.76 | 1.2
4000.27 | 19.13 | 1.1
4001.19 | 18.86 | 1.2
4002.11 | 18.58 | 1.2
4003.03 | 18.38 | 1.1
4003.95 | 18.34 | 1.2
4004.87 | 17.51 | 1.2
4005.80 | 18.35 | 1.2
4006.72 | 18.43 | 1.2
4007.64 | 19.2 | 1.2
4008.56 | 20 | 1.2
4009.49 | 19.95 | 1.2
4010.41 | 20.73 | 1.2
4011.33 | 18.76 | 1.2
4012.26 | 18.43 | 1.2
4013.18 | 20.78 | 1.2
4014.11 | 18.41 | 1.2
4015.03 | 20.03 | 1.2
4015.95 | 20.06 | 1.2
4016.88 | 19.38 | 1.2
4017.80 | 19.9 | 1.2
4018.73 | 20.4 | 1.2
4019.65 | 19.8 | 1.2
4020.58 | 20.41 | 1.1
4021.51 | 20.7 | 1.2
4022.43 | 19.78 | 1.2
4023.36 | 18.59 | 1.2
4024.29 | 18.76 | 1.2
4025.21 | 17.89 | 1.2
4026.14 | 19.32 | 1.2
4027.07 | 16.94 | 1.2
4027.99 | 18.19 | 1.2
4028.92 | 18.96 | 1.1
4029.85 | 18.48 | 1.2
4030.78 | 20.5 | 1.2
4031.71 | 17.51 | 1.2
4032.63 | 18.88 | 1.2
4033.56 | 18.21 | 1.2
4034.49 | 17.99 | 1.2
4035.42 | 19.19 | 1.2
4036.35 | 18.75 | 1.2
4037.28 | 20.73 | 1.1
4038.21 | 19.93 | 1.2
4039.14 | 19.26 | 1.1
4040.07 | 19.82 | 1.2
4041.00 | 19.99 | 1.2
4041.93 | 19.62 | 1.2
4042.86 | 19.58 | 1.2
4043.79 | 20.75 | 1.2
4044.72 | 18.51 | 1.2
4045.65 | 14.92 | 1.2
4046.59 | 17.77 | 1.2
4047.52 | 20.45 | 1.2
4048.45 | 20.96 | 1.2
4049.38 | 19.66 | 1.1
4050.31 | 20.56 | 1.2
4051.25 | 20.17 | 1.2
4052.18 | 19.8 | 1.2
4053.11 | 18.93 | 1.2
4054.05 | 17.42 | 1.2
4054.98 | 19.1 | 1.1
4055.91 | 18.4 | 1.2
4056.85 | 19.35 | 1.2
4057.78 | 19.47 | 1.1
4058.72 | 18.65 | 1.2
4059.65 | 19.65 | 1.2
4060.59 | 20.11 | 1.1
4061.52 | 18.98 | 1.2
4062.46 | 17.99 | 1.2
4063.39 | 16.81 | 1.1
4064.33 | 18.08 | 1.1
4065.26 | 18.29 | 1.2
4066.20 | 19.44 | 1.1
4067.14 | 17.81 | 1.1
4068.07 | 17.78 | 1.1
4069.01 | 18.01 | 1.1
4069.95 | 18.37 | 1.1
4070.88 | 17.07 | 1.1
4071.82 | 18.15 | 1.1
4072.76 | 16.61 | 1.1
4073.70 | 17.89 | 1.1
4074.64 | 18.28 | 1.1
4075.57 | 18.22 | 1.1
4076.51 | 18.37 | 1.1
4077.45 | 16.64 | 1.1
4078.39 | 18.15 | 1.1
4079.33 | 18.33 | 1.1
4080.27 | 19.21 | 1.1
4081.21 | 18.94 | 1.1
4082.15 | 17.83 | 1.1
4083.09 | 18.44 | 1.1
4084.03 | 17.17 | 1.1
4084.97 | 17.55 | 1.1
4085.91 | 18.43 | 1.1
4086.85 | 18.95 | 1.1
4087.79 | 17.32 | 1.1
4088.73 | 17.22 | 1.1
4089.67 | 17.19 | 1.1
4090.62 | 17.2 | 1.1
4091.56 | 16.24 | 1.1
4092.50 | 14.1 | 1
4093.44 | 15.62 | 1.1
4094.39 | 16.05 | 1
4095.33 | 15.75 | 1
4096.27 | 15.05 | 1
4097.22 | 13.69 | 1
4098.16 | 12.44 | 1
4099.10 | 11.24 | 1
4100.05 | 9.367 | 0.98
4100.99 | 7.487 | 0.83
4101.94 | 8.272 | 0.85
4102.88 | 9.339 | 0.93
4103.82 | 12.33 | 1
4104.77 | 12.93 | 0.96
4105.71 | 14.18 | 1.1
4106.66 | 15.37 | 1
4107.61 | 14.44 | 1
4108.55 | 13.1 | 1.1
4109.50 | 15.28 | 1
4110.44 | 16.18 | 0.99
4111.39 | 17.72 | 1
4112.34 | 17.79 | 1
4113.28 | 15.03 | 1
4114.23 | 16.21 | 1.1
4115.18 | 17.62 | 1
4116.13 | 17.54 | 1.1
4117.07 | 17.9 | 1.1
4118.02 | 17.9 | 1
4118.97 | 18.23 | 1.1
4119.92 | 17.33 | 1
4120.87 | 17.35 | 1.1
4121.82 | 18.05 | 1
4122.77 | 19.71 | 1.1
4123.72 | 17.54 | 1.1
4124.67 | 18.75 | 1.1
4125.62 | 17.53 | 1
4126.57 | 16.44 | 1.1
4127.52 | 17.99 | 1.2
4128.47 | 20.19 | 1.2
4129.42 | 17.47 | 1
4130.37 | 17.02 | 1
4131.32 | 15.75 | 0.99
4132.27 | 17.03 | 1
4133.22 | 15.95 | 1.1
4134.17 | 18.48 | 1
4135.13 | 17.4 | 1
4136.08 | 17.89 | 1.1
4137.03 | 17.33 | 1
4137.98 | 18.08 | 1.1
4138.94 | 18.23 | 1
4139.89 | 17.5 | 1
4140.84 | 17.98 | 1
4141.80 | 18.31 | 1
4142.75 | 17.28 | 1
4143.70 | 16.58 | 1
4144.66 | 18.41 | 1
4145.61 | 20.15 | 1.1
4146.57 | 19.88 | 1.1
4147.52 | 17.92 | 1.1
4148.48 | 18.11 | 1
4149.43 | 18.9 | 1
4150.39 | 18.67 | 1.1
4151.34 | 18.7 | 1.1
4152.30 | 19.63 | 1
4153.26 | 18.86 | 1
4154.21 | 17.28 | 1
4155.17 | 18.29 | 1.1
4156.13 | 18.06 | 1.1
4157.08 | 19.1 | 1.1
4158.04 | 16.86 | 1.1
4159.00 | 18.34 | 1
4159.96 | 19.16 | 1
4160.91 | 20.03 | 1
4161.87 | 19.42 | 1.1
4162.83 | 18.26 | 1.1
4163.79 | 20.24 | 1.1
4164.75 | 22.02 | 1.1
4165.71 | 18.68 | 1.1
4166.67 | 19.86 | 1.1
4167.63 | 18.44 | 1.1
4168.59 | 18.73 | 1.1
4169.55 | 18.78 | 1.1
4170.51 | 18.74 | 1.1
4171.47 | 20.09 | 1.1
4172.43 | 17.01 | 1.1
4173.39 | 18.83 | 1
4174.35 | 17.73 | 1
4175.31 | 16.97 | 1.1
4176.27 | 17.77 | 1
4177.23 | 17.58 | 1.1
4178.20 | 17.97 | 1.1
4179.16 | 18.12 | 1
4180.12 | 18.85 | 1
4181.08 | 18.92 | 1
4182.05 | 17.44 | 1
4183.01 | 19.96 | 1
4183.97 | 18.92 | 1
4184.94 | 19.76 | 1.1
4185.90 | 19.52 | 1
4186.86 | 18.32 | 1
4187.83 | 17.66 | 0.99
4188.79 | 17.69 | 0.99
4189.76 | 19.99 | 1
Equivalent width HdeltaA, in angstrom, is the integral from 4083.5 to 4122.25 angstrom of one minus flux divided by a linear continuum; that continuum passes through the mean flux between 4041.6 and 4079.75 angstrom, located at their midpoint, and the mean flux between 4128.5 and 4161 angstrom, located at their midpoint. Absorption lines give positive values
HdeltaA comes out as 6.4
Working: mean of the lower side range 18.6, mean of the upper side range 18.1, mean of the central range 15.3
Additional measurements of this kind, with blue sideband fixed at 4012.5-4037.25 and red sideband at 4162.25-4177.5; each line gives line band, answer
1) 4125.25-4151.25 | 1.3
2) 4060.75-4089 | 1.5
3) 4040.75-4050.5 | -0.1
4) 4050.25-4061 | -0.1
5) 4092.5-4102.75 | 3.5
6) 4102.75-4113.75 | 2.5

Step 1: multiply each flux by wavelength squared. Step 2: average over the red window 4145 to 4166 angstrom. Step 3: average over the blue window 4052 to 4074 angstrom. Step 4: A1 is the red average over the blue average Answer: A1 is 1.08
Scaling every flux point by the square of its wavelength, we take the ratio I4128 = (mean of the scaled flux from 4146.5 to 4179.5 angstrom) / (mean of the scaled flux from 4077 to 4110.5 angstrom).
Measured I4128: 1.27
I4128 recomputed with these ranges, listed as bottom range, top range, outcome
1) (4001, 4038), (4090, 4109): 0.72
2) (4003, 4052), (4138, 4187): 1.03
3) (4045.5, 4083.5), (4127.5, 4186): 1.04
